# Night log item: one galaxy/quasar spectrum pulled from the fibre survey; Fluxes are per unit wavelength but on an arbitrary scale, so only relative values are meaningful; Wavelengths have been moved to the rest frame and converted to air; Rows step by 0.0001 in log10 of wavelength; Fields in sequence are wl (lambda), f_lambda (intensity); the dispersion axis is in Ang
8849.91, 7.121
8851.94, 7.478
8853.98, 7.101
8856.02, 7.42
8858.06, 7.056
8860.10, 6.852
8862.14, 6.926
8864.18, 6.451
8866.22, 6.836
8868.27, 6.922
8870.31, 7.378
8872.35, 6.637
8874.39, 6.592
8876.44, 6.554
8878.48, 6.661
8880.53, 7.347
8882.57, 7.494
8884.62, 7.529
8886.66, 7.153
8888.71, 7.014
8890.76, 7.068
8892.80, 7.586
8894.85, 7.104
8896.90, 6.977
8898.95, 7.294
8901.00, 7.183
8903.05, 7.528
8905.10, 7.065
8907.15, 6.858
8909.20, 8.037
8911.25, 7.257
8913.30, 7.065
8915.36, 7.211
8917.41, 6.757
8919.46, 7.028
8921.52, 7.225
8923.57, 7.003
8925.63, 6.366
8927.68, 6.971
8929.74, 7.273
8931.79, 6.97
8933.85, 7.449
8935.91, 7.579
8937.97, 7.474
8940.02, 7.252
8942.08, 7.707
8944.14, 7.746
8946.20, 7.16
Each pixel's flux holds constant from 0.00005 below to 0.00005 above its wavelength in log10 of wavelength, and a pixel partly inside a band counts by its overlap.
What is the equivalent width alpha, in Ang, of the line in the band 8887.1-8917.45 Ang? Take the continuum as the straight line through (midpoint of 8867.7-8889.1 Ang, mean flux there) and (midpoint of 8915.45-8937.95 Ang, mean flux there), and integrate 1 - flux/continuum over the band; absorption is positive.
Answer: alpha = -0.7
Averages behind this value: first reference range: 7.03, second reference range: 7.09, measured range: 7.21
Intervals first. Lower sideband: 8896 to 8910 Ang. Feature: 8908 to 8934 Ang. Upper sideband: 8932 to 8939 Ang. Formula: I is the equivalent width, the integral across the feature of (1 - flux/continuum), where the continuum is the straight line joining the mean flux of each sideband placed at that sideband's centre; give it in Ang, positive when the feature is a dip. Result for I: 0.9 Ang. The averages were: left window 7.27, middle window 7.11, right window 7.44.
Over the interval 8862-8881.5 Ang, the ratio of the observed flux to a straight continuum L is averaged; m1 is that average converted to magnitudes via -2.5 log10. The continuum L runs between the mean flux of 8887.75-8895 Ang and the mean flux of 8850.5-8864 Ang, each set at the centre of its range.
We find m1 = 0.05 mag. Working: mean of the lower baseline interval 7.1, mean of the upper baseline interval 7.21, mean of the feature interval 6.82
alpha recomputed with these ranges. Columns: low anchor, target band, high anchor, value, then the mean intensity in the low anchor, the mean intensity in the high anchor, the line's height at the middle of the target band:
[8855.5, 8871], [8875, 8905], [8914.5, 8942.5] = -0.56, 6.96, 7.15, 7.04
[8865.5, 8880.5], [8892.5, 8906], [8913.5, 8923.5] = -0.53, 6.83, 7.05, 6.96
